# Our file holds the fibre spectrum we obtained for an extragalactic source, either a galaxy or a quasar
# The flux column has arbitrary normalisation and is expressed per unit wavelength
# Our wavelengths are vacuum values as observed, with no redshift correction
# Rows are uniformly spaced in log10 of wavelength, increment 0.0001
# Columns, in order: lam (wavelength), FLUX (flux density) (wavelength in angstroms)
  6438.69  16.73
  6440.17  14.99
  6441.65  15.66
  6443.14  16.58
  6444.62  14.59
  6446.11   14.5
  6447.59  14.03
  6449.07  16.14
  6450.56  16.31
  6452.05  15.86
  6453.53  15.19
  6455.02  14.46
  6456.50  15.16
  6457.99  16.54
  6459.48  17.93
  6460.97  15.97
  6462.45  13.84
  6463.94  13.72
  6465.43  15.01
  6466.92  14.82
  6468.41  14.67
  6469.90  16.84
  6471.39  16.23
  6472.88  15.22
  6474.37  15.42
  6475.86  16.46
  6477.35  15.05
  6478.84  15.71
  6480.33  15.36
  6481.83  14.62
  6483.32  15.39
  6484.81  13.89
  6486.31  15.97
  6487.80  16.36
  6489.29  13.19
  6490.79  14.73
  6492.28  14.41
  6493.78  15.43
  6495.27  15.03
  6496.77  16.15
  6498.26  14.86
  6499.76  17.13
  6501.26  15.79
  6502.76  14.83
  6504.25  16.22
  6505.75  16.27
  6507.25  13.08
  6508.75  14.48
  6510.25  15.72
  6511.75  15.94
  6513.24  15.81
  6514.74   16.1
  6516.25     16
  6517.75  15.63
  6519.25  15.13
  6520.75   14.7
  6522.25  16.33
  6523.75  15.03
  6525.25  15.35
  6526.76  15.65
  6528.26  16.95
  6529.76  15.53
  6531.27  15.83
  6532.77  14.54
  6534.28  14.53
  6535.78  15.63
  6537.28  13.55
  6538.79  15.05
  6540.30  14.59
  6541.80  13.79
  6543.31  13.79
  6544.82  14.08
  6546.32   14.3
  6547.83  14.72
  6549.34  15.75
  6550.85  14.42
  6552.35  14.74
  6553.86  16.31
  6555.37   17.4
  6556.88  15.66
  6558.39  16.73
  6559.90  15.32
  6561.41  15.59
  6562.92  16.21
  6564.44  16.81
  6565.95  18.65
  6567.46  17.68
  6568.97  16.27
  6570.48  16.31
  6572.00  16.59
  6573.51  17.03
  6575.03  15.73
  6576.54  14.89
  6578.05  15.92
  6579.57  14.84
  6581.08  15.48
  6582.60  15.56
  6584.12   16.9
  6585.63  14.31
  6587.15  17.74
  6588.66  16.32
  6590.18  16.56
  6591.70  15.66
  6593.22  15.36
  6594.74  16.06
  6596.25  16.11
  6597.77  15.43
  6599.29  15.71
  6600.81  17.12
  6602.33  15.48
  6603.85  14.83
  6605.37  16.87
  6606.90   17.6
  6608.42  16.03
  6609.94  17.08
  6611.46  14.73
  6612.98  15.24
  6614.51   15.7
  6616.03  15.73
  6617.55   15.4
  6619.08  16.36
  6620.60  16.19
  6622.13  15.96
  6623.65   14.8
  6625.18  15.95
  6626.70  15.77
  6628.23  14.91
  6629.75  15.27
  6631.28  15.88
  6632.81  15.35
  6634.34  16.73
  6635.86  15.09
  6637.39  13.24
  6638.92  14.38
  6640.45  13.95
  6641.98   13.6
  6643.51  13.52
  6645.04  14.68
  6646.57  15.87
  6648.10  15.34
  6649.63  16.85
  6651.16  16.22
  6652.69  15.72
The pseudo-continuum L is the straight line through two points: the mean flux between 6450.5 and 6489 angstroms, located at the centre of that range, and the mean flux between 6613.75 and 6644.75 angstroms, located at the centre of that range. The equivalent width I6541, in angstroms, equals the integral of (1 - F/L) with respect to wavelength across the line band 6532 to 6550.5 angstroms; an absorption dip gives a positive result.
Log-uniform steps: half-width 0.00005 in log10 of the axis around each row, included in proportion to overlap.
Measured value 1.0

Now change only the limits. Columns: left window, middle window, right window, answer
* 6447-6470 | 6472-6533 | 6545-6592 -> 0.8 angstroms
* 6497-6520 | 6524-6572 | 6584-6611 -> 0.8 angstroms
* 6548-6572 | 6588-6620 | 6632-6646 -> -1.5 angstroms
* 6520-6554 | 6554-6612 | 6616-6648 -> -4.3 angstroms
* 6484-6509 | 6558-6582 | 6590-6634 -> -1.0 angstroms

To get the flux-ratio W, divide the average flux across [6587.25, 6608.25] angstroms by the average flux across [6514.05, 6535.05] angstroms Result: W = 1.0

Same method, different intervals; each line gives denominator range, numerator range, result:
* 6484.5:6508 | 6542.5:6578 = 1.04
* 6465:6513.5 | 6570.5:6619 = 1.04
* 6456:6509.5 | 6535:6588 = 1.02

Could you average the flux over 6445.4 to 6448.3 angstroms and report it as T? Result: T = 14.3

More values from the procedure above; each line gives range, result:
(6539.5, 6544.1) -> 14.1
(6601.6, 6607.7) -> 16.2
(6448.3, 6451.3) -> 16.2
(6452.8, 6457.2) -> 14.9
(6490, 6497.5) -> 15.1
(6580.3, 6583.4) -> 15.5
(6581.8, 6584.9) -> 16.2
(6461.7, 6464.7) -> 13.8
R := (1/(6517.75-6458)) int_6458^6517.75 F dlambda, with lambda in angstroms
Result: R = 15.4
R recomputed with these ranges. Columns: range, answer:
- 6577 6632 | 15.9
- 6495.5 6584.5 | 15.6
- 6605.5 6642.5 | 15.5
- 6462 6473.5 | 15.1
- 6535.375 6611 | 15.8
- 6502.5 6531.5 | 15.5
